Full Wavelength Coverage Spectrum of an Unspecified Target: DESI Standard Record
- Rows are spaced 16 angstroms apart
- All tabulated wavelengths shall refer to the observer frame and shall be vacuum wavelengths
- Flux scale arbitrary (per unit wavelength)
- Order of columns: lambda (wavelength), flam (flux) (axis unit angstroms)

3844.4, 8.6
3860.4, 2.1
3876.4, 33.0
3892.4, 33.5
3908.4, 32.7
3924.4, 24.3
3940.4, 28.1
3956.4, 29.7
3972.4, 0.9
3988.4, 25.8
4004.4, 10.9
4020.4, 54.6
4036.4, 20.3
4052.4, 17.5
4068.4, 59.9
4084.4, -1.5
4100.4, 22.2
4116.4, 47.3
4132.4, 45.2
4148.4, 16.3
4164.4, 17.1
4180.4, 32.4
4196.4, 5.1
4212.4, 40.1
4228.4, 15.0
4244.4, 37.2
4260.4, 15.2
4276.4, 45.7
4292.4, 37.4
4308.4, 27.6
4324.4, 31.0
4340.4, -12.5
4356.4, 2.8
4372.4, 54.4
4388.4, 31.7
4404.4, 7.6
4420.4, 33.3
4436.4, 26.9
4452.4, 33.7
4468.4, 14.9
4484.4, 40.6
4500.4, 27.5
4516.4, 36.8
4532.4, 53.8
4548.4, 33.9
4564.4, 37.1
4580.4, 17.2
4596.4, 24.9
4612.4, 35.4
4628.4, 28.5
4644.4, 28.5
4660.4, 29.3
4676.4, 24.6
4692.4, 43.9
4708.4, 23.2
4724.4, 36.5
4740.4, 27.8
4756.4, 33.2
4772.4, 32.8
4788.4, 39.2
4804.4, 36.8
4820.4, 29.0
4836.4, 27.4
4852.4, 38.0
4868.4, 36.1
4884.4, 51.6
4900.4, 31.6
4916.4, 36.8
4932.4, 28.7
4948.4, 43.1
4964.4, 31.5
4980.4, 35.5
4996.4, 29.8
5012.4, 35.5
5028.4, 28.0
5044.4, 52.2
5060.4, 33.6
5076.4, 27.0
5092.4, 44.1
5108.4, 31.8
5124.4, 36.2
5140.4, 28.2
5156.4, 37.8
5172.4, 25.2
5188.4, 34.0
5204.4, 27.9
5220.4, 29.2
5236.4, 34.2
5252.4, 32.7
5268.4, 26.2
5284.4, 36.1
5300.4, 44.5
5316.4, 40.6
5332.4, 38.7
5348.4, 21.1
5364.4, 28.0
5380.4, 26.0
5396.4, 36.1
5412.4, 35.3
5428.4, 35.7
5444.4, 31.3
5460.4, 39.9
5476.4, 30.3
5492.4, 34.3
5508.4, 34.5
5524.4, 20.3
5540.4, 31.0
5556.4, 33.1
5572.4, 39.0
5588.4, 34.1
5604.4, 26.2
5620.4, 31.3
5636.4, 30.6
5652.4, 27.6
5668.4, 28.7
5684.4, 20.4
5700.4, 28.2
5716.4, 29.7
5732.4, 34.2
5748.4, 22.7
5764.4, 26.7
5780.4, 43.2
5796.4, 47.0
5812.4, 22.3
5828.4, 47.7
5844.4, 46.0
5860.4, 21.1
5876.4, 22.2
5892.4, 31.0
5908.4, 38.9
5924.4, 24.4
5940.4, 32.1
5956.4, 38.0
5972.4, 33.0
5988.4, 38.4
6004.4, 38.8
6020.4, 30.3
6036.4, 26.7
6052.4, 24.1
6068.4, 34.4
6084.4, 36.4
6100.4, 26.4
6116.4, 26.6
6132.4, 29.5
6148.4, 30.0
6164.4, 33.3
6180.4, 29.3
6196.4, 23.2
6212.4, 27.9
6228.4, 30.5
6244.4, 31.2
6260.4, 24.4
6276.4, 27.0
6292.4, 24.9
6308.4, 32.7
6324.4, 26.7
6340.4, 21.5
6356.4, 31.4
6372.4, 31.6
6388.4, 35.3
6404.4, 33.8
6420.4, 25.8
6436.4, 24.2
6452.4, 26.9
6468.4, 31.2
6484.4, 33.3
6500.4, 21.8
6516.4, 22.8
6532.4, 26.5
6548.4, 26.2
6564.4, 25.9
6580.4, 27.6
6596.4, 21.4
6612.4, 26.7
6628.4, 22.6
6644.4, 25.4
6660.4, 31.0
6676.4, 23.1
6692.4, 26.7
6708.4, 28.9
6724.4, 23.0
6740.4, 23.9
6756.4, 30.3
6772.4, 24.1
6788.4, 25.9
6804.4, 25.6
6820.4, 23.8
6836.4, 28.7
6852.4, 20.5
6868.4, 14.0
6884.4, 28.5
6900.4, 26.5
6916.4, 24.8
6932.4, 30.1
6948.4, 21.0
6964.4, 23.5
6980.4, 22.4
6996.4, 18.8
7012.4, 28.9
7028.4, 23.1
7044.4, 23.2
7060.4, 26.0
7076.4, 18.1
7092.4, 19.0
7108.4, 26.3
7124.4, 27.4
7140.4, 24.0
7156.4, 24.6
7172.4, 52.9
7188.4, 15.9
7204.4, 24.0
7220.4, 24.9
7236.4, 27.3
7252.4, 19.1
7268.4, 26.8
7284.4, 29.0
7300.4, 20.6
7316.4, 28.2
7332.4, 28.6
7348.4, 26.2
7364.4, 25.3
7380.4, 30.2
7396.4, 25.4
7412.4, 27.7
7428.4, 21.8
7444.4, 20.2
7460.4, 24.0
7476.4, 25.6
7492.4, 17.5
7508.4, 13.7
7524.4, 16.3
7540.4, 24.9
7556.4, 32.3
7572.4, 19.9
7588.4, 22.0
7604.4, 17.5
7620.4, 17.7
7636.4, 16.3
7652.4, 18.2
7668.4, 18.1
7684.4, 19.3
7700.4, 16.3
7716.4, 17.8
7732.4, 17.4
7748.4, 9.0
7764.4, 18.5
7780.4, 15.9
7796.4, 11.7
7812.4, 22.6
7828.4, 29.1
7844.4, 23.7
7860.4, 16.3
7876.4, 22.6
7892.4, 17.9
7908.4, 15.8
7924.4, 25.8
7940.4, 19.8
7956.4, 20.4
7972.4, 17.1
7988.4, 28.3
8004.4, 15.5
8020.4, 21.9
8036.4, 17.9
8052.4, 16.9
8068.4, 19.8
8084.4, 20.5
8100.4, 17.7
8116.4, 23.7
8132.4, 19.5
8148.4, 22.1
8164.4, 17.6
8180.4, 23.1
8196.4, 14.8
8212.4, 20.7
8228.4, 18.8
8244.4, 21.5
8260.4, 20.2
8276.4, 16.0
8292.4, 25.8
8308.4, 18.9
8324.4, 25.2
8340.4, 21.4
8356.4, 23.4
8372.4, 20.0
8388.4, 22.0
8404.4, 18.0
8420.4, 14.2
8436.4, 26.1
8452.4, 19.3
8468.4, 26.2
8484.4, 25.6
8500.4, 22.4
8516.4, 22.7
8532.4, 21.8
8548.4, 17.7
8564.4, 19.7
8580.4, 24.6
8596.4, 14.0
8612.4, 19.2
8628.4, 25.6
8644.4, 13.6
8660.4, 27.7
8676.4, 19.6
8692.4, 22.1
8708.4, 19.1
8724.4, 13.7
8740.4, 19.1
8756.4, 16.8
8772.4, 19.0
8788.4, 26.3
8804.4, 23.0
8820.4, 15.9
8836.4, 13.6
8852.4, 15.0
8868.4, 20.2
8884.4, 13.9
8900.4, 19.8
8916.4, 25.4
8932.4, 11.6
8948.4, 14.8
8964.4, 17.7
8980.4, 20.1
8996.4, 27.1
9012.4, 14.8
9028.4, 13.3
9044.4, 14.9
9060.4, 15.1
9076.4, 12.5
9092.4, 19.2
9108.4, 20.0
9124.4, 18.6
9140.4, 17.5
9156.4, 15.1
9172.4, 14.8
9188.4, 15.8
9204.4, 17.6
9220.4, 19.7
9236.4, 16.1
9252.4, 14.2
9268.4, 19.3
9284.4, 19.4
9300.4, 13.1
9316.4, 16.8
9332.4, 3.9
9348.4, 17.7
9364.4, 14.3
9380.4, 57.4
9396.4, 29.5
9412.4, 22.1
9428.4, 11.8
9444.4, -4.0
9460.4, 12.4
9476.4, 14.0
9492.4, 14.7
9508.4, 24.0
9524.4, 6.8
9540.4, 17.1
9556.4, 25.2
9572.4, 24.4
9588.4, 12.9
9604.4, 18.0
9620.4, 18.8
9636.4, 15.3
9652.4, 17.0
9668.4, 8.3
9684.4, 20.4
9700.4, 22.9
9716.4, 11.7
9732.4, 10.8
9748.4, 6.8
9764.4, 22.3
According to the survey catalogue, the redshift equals 0.09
